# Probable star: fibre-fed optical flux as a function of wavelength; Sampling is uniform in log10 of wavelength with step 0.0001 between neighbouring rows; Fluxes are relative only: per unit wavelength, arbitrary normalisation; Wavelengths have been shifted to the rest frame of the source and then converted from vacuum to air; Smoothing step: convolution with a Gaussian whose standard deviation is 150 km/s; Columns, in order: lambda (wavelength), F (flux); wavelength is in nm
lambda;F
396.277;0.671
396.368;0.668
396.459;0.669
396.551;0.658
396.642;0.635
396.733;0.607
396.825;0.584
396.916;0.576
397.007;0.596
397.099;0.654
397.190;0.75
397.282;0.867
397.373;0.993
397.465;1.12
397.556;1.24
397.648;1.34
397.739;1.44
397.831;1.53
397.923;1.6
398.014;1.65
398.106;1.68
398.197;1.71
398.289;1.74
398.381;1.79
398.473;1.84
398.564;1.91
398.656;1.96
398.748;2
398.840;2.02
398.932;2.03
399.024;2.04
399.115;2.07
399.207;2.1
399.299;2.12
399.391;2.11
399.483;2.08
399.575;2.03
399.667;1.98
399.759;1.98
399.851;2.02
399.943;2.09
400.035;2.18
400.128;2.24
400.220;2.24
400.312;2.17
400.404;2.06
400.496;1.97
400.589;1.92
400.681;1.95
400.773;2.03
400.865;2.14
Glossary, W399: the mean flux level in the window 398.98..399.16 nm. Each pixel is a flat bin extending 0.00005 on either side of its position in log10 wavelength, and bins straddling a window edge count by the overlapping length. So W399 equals 2.07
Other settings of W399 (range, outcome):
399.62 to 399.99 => 2.02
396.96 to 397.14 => 0.623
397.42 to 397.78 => 1.29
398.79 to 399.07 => 2.03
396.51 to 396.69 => 0.648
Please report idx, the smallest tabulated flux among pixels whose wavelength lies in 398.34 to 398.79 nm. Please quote 1.79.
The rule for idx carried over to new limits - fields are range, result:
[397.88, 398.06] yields 1.6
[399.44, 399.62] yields 2.03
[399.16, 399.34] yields 2.1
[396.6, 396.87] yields 0.584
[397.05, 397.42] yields 0.654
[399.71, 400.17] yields 1.98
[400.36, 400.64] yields 1.92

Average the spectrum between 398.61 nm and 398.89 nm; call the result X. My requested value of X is 1.99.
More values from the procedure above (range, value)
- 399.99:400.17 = 2.2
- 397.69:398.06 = 1.55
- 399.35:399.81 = 2.04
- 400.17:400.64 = 2.07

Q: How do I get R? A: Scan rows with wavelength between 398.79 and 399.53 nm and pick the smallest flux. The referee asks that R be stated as 2.02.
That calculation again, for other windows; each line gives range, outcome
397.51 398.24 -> 1.24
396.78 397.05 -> 0.576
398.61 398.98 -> 1.96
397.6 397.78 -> 1.34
